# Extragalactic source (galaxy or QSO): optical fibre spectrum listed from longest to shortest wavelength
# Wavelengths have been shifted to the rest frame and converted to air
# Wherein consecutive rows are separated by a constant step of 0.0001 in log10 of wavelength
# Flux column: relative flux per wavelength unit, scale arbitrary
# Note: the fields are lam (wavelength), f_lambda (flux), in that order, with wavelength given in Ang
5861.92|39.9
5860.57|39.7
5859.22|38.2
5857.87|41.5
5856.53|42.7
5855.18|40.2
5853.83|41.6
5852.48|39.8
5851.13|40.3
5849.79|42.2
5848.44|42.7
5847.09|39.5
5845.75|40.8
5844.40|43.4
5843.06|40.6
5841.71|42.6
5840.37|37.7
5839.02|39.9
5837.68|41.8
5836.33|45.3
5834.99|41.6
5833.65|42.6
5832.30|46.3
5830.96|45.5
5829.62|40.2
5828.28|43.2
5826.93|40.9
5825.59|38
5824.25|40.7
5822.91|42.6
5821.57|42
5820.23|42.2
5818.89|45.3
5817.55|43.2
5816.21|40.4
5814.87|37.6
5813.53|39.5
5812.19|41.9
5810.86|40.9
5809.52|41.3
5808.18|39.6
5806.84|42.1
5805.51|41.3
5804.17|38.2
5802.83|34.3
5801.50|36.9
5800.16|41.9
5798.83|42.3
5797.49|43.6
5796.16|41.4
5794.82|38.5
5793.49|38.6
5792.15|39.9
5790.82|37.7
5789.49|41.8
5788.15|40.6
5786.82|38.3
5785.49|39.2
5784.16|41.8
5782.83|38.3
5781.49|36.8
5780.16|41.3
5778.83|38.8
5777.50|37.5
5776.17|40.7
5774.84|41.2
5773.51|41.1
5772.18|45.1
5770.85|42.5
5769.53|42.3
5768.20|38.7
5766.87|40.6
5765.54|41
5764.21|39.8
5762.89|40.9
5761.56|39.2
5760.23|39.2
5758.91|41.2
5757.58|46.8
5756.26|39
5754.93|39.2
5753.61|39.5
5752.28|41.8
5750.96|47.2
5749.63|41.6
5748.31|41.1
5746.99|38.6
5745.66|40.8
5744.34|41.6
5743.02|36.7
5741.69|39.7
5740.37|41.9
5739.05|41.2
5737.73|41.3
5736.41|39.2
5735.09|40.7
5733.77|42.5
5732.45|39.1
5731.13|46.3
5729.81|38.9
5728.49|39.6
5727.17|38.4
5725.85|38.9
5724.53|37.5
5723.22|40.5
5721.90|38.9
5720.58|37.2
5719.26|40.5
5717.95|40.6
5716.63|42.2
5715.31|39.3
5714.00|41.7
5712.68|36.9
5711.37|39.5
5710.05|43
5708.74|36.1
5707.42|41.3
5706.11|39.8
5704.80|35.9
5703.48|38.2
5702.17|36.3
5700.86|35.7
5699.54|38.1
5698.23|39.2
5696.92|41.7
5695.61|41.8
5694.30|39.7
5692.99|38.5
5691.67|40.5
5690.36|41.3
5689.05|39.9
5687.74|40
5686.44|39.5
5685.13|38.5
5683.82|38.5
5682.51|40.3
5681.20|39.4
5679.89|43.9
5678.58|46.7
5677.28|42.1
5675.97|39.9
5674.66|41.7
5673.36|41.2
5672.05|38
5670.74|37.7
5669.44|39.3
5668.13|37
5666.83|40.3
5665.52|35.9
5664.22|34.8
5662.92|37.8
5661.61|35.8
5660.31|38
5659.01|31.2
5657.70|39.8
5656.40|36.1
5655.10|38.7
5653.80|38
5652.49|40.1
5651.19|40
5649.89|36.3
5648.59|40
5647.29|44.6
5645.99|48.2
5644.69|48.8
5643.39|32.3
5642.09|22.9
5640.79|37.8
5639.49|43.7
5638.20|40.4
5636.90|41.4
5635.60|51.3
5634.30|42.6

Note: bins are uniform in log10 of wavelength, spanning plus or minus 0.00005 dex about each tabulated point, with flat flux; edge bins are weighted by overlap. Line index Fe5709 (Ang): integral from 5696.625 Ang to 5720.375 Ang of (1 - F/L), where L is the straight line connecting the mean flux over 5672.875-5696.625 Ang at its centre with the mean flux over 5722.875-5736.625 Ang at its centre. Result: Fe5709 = 0.8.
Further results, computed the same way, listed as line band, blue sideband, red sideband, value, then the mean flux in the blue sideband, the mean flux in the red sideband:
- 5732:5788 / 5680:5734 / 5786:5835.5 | -0.5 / 39.6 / 40.9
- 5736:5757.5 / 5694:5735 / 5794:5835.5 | -0.4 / 39.5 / 41.2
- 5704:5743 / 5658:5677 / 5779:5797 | -1.2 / 37.9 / 39.6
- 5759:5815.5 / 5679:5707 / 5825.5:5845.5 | 1.4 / 39.4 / 42.1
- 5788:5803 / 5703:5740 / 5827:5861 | 0.4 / 39.9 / 41.6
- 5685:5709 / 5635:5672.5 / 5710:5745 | 0.3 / 38.8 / 40.1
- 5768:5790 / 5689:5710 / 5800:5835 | 0.0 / 39.1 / 41.1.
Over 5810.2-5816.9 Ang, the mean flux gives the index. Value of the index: 40.1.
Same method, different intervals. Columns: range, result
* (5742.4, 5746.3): 39.8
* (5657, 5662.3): 36.2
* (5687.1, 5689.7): 39.9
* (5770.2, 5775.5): 42.5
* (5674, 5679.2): 42.6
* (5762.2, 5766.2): 40.6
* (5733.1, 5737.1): 40.8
